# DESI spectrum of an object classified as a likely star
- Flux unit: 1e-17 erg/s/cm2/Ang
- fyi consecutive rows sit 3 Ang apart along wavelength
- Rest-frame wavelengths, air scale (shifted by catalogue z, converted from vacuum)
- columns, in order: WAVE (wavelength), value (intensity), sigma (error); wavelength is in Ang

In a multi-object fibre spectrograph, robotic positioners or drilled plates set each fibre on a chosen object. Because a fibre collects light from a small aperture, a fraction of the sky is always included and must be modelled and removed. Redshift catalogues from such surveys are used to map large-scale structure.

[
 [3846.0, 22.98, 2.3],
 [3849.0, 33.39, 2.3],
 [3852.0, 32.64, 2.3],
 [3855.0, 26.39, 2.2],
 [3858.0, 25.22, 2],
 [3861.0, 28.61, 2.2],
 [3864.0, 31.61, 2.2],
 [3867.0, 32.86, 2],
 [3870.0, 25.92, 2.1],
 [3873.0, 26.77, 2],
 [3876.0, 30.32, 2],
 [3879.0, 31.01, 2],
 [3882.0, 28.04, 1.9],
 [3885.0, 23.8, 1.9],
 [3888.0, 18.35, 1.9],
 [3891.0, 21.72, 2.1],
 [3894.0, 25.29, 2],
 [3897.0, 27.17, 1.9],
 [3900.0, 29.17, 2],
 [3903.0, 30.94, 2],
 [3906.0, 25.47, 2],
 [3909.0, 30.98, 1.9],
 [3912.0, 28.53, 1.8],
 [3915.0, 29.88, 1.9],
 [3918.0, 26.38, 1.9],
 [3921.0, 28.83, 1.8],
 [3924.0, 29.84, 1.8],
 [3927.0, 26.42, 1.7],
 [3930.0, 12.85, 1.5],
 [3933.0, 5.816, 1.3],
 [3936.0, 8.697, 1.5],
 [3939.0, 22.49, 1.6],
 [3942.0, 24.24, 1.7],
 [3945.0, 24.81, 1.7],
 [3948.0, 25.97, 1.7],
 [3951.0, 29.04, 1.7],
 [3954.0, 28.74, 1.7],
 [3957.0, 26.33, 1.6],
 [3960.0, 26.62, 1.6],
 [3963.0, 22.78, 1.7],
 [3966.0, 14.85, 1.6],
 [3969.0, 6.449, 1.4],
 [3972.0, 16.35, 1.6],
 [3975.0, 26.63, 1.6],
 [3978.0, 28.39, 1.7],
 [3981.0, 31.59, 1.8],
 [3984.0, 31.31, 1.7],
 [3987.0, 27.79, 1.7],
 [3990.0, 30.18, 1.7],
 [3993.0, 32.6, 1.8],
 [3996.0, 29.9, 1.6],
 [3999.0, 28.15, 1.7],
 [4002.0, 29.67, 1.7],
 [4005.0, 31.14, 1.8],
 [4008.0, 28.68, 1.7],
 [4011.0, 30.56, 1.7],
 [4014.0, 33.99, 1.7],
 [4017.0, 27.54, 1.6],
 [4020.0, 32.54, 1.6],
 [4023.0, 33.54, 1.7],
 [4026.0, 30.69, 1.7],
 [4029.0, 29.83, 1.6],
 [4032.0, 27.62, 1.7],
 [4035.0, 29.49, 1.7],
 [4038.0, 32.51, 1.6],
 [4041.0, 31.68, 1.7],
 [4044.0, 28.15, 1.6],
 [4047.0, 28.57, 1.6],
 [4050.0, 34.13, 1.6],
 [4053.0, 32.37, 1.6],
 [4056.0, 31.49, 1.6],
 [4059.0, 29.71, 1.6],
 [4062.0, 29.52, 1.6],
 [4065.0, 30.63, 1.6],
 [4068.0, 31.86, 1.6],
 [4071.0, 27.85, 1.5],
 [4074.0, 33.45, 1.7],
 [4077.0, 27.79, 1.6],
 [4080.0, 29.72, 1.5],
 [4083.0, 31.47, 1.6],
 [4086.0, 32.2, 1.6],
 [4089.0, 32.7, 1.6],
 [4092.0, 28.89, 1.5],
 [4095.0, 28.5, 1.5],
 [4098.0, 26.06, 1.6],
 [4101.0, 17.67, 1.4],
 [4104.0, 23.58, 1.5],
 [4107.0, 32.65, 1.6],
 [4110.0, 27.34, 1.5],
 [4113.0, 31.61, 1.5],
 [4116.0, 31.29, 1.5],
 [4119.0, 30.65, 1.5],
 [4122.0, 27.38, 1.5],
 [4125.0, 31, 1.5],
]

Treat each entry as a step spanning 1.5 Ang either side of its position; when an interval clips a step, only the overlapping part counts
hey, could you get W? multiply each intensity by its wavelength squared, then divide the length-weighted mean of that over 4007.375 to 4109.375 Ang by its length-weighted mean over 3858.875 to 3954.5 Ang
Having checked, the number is 1.3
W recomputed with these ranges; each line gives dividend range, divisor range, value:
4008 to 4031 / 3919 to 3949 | 1.54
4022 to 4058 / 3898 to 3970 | 1.37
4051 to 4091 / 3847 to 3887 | 1.19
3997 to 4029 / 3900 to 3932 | 1.20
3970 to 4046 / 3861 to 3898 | 1.17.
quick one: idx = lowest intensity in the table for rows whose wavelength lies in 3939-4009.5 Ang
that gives 6.449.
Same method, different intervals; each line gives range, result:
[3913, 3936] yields 5.816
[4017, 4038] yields 27.54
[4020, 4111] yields 17.67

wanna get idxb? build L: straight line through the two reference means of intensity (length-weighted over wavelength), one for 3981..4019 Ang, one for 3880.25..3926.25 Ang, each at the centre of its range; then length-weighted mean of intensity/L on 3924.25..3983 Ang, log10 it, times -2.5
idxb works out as 0.30 mag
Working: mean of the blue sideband 27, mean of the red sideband 30.2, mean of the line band 21.8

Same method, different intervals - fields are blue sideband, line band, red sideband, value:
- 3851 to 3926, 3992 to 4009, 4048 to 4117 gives -0.04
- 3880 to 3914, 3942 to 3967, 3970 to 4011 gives 0.11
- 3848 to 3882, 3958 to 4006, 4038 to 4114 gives 0.14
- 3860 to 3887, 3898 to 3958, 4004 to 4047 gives 0.18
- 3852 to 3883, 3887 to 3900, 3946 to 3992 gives 0.16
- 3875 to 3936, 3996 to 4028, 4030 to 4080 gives -0.06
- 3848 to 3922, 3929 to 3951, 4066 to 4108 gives 0.44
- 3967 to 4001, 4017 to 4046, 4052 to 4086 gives -0.07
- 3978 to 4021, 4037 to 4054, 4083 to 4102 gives -0.07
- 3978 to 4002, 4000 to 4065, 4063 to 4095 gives -0.01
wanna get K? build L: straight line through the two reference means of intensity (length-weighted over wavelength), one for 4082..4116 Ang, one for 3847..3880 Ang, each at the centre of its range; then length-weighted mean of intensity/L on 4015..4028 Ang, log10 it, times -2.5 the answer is -0.08 mag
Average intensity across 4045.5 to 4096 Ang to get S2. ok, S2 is 30.7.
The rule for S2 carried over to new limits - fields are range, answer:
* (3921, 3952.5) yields 21.4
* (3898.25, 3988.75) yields 24.3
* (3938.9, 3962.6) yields 26.1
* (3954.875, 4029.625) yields 27.5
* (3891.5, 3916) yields 28.1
